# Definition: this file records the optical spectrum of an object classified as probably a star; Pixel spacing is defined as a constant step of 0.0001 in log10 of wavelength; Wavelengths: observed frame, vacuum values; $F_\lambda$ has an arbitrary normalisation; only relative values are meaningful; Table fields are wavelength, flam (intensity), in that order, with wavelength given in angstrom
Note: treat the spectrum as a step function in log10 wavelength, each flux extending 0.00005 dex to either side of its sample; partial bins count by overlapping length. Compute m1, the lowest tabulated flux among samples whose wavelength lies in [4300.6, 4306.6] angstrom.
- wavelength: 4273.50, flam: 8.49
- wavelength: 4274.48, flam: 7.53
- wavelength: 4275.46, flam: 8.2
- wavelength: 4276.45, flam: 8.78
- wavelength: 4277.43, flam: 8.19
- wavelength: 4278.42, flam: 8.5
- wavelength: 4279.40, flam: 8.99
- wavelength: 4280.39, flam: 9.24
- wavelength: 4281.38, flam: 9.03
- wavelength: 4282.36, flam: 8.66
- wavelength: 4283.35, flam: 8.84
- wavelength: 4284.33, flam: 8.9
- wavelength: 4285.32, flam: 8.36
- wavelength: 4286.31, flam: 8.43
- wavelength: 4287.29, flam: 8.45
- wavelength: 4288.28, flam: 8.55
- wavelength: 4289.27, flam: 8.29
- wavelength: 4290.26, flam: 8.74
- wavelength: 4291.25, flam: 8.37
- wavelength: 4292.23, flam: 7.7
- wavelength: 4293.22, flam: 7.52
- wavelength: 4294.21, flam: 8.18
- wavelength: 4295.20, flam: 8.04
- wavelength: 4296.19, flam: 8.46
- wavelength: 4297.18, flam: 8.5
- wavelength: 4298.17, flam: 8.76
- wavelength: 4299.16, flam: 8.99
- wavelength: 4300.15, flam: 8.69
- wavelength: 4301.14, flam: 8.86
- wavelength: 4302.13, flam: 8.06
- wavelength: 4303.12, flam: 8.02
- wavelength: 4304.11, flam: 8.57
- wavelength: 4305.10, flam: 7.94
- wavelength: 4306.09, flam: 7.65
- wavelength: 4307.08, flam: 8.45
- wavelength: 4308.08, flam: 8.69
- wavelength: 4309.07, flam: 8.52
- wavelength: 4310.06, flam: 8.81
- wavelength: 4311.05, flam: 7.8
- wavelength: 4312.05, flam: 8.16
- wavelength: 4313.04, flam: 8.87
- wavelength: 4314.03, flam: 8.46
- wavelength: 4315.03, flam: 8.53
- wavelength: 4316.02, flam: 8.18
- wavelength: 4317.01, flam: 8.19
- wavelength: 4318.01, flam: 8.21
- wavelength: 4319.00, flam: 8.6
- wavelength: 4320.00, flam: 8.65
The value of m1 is 7.65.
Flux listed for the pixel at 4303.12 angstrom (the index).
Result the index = 8.02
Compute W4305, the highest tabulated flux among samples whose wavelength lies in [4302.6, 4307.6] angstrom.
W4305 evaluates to 8.57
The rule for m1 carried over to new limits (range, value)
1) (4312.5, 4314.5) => 8.46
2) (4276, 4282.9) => 8.19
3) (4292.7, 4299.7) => 7.52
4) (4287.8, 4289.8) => 8.29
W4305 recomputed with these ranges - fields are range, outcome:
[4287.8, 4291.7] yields 8.74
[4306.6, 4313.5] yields 8.87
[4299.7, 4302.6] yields 8.86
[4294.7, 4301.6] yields 8.99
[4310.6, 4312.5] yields 8.16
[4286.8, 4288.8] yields 8.55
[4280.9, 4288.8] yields 9.03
